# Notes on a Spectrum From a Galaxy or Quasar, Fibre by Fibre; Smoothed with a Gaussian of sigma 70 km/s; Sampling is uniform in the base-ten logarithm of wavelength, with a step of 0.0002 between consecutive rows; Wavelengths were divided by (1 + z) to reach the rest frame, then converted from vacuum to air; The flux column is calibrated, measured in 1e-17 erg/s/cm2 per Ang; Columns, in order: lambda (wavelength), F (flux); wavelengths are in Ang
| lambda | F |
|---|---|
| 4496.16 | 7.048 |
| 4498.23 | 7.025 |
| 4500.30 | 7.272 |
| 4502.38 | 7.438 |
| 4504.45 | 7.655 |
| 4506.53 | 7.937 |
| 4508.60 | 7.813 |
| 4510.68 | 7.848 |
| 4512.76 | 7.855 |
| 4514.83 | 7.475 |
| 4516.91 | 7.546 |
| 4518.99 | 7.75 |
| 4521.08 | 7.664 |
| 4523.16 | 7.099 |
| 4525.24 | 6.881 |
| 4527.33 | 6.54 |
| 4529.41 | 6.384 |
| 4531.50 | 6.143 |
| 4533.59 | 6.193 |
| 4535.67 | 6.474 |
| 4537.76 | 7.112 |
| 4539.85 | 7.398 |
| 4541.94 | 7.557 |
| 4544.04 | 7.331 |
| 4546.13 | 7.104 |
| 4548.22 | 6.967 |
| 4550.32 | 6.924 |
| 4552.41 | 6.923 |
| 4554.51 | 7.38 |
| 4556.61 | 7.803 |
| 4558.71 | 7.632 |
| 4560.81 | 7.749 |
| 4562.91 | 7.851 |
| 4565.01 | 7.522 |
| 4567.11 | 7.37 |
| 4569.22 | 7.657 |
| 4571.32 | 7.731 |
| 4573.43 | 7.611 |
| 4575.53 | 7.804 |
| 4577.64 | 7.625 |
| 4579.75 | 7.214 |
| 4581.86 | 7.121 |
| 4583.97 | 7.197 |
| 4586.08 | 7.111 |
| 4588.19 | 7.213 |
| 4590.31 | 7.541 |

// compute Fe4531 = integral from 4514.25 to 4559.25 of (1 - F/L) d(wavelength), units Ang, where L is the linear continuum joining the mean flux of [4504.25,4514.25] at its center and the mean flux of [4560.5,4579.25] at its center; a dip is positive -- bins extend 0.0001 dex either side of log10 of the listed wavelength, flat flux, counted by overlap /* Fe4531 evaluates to 3.8 Ang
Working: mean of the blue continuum 7.82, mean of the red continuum 7.64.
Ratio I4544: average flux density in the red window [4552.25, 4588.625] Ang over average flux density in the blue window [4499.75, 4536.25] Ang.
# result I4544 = 1.04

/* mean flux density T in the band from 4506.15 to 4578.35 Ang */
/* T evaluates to 7.33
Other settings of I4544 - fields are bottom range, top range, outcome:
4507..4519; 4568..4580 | 0.99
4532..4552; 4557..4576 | 1.10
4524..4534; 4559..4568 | 1.18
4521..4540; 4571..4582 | 1.12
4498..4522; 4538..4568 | 0.97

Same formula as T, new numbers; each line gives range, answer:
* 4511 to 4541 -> 7.06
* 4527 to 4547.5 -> 6.84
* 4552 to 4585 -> 7.52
